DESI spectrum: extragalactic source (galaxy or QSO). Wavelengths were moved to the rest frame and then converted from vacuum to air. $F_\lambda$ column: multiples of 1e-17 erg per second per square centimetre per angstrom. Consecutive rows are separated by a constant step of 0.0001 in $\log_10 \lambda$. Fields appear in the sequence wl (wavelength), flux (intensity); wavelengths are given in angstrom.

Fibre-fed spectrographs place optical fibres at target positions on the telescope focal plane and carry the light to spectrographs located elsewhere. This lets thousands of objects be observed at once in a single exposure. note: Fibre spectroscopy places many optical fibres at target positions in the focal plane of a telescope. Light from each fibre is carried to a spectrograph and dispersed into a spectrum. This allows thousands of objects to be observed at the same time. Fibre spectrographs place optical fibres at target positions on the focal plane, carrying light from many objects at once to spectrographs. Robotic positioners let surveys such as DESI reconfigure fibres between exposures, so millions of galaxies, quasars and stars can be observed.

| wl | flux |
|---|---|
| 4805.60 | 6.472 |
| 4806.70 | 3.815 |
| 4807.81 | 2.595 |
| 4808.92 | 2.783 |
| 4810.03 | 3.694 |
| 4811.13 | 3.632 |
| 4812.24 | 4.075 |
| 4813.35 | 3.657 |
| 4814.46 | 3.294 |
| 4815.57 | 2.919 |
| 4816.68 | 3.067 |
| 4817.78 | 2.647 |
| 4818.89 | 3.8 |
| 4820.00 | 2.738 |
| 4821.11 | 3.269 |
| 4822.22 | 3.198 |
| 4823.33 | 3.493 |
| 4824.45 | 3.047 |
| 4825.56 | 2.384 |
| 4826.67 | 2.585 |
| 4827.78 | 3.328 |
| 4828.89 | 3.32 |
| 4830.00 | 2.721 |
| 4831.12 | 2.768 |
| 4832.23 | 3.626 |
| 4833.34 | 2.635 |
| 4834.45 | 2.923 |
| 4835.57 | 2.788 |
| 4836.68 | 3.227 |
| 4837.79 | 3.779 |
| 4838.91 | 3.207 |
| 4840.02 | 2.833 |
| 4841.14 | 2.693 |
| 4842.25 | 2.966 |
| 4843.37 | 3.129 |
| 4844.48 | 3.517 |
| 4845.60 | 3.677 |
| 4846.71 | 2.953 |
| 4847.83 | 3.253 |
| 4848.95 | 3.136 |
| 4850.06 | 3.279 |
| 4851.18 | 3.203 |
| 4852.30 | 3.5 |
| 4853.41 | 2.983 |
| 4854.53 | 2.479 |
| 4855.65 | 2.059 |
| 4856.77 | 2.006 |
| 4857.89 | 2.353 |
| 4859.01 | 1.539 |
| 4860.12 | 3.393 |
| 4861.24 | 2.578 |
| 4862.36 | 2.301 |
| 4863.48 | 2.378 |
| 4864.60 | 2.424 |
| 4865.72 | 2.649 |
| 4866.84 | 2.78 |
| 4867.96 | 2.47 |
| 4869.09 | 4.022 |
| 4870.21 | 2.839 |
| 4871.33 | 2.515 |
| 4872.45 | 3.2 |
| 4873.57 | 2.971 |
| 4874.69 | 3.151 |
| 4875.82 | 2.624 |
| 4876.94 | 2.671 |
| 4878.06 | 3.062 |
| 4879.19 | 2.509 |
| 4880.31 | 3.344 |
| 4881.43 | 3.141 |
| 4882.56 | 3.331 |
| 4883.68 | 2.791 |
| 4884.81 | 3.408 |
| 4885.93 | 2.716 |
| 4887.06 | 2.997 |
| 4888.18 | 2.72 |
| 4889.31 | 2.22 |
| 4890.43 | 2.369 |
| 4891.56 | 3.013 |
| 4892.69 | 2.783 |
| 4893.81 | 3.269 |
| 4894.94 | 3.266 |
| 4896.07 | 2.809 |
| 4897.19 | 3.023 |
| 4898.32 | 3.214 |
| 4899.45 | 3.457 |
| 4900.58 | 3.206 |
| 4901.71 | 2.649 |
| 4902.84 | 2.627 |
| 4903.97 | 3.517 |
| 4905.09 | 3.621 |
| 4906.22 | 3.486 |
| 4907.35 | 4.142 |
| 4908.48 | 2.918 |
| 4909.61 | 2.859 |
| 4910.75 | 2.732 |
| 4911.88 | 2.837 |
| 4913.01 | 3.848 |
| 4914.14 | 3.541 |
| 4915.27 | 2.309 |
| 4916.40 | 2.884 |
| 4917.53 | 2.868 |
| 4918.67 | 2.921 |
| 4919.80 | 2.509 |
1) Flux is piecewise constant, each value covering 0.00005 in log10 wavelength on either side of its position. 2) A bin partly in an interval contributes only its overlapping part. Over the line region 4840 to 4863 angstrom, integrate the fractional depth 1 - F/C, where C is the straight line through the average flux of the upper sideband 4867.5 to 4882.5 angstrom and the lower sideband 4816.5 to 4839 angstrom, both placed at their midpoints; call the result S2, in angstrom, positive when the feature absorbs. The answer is 1.35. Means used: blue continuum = 3.07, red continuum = 2.98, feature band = 2.85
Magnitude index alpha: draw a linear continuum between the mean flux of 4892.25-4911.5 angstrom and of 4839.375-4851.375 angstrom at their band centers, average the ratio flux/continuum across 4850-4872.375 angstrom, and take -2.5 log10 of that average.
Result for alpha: 0.173 mag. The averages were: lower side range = 3.15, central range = 2.69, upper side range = 3.15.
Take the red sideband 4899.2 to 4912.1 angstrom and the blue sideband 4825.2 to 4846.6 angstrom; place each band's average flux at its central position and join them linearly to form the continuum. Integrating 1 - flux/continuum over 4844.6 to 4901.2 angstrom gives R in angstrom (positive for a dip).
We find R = 4.3 angstrom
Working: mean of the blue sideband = 3.06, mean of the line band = 2.89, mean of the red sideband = 3.17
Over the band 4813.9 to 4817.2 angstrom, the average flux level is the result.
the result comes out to 3.09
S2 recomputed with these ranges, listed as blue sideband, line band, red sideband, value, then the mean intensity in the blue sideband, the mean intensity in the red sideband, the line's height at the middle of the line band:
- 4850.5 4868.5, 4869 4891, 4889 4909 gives -0.5 angstrom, 2.57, 3.1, 2.85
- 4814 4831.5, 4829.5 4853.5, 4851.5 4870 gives -2.5 angstrom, 3.04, 2.63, 2.84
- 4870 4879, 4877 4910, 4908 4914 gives -0.8 angstrom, 2.87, 3.07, 2.97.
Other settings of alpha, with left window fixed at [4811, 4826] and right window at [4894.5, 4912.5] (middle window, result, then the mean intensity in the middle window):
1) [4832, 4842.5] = 0.053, 3.05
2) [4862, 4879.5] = 0.140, 2.79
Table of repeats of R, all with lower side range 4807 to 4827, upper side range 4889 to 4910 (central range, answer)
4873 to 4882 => 0.5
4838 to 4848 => 0.0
